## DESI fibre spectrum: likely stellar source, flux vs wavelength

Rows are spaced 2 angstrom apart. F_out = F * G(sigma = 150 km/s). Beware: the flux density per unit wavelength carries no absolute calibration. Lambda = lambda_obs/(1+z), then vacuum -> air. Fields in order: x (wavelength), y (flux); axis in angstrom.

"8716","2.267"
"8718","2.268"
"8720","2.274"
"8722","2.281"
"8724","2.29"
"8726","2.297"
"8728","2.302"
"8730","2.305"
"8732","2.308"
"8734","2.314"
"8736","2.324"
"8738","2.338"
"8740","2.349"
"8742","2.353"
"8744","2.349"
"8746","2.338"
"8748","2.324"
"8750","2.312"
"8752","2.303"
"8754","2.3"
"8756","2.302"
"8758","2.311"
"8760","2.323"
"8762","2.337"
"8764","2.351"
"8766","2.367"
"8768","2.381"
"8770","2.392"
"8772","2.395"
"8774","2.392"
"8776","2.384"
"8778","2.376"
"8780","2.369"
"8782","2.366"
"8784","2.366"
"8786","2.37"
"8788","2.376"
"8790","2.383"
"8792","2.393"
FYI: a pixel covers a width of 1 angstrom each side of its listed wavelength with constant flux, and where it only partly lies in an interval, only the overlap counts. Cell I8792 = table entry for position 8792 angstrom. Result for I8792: 2.393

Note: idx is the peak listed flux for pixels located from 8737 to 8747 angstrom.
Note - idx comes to 2.353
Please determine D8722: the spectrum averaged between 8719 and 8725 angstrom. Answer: 2.28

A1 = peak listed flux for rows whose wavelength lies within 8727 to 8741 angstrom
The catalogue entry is 2.349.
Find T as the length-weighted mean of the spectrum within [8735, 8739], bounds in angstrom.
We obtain 2.33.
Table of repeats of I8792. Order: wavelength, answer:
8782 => 2.366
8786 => 2.37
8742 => 2.353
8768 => 2.381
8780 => 2.369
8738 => 2.338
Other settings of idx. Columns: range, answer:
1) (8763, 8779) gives 2.395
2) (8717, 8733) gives 2.308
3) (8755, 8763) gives 2.337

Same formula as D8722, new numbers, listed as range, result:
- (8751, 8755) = 2.3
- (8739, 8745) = 2.35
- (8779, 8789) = 2.37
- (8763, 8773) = 2.38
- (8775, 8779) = 2.38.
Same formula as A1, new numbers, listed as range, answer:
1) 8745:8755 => 2.338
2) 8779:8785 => 2.369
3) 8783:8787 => 2.37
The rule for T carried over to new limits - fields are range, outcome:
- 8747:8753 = 2.31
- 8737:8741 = 2.34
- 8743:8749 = 2.34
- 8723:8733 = 2.3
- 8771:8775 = 2.39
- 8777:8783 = 2.37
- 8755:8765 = 2.32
